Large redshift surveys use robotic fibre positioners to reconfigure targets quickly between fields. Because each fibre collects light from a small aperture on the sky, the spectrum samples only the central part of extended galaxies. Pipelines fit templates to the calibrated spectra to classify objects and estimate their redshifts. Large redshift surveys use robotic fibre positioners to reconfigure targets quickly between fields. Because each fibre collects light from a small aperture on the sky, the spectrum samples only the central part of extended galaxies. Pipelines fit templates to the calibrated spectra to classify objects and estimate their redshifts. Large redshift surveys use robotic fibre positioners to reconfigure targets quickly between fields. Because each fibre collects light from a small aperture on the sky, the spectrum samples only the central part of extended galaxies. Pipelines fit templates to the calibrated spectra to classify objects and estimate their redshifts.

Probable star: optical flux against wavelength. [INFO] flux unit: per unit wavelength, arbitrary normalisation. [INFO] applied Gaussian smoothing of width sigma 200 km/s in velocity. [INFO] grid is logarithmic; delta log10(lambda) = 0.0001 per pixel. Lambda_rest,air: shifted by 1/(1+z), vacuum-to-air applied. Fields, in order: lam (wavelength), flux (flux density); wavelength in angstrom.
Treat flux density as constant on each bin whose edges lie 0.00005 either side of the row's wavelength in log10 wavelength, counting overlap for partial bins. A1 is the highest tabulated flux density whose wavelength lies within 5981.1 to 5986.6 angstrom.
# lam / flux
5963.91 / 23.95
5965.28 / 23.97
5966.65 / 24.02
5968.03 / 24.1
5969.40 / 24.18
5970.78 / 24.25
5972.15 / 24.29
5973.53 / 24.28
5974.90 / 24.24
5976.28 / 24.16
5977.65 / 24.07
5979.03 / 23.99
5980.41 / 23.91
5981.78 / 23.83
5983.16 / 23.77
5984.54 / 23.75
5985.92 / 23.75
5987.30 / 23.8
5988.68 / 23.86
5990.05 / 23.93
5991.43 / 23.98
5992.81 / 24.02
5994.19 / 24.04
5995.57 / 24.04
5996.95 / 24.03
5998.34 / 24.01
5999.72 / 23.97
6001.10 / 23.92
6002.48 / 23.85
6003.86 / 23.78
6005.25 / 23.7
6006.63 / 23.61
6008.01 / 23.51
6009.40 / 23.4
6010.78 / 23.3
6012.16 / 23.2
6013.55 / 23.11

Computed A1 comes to 23.83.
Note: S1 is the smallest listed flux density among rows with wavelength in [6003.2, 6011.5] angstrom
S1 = 23.3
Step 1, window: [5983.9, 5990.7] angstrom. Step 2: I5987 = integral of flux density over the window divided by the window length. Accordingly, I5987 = 23.8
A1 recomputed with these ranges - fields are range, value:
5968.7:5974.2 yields 24.29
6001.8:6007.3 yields 23.85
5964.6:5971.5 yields 24.25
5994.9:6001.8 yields 24.04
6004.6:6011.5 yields 23.7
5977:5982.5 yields 24.07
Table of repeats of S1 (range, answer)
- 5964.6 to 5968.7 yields 23.97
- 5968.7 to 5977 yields 24.16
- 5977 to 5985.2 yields 23.75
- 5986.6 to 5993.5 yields 23.8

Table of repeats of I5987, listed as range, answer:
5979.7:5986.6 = 23.8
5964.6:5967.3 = 24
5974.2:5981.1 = 24.1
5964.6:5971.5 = 24.1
